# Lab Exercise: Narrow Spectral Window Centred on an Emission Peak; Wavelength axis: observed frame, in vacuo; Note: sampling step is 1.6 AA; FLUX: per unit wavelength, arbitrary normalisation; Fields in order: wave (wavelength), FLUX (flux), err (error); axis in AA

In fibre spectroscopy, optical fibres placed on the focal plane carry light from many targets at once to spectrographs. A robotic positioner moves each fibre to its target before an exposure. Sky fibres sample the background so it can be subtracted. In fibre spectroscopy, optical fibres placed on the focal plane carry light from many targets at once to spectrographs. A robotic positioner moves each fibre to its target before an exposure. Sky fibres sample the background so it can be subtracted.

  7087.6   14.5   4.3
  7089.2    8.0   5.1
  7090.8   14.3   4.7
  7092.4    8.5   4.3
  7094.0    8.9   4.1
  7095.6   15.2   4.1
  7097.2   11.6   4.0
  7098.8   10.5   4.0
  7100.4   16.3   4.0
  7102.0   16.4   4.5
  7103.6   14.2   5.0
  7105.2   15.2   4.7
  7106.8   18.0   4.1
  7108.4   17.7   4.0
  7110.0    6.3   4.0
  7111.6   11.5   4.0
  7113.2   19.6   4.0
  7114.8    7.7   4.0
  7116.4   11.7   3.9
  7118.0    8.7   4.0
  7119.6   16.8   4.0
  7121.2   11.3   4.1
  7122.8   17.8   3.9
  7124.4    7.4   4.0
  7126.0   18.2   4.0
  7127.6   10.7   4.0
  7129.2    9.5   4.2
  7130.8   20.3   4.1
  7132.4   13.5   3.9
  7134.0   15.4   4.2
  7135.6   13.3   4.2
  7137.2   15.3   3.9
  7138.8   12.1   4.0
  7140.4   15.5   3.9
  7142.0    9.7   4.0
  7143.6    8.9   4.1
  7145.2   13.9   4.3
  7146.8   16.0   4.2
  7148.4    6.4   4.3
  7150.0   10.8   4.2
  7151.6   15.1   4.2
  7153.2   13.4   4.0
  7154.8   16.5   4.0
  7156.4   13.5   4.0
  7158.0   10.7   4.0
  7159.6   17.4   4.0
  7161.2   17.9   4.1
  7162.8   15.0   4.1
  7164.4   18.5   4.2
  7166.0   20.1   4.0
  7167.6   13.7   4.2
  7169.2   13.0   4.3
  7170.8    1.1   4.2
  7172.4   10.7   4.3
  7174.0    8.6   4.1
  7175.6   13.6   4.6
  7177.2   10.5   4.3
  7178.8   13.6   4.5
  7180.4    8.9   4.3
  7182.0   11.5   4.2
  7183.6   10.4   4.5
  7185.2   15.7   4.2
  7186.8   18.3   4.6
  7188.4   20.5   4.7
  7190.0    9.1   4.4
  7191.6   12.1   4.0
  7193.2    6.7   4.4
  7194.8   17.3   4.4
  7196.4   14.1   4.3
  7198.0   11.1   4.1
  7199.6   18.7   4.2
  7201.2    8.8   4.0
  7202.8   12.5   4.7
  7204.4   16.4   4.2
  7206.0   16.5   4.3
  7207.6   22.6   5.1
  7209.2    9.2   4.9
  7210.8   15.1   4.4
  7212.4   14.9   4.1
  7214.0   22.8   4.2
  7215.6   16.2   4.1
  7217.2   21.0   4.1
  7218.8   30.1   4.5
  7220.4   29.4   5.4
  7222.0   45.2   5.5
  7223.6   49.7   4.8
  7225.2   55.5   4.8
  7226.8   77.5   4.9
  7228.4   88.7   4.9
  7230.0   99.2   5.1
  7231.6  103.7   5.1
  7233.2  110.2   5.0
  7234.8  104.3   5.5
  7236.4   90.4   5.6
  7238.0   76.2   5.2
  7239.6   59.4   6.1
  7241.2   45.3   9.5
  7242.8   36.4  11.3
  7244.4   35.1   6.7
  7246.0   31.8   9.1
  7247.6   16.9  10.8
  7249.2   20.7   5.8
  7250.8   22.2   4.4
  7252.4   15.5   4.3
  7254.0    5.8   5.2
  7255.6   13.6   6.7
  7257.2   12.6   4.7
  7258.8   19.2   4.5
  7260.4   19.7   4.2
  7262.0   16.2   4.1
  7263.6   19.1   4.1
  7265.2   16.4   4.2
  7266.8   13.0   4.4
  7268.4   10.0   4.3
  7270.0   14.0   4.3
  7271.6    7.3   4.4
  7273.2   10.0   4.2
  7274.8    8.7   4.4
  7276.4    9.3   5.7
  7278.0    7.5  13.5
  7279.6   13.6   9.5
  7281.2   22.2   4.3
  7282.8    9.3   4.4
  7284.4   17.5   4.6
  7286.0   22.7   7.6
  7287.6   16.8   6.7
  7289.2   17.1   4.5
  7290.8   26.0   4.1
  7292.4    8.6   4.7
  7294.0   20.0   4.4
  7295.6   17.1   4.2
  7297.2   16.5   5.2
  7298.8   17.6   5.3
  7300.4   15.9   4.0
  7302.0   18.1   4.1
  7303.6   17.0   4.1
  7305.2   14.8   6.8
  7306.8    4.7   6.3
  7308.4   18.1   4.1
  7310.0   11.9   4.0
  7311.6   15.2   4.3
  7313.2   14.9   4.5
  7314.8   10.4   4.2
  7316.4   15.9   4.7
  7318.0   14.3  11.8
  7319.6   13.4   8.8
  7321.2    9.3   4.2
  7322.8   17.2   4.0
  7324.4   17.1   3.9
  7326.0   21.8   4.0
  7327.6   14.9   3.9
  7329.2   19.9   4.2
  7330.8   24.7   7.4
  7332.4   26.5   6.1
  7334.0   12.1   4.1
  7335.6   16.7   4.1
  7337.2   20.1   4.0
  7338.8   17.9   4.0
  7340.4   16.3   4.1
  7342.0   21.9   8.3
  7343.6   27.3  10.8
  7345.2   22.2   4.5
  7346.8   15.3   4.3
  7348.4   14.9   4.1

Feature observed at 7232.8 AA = [O II]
